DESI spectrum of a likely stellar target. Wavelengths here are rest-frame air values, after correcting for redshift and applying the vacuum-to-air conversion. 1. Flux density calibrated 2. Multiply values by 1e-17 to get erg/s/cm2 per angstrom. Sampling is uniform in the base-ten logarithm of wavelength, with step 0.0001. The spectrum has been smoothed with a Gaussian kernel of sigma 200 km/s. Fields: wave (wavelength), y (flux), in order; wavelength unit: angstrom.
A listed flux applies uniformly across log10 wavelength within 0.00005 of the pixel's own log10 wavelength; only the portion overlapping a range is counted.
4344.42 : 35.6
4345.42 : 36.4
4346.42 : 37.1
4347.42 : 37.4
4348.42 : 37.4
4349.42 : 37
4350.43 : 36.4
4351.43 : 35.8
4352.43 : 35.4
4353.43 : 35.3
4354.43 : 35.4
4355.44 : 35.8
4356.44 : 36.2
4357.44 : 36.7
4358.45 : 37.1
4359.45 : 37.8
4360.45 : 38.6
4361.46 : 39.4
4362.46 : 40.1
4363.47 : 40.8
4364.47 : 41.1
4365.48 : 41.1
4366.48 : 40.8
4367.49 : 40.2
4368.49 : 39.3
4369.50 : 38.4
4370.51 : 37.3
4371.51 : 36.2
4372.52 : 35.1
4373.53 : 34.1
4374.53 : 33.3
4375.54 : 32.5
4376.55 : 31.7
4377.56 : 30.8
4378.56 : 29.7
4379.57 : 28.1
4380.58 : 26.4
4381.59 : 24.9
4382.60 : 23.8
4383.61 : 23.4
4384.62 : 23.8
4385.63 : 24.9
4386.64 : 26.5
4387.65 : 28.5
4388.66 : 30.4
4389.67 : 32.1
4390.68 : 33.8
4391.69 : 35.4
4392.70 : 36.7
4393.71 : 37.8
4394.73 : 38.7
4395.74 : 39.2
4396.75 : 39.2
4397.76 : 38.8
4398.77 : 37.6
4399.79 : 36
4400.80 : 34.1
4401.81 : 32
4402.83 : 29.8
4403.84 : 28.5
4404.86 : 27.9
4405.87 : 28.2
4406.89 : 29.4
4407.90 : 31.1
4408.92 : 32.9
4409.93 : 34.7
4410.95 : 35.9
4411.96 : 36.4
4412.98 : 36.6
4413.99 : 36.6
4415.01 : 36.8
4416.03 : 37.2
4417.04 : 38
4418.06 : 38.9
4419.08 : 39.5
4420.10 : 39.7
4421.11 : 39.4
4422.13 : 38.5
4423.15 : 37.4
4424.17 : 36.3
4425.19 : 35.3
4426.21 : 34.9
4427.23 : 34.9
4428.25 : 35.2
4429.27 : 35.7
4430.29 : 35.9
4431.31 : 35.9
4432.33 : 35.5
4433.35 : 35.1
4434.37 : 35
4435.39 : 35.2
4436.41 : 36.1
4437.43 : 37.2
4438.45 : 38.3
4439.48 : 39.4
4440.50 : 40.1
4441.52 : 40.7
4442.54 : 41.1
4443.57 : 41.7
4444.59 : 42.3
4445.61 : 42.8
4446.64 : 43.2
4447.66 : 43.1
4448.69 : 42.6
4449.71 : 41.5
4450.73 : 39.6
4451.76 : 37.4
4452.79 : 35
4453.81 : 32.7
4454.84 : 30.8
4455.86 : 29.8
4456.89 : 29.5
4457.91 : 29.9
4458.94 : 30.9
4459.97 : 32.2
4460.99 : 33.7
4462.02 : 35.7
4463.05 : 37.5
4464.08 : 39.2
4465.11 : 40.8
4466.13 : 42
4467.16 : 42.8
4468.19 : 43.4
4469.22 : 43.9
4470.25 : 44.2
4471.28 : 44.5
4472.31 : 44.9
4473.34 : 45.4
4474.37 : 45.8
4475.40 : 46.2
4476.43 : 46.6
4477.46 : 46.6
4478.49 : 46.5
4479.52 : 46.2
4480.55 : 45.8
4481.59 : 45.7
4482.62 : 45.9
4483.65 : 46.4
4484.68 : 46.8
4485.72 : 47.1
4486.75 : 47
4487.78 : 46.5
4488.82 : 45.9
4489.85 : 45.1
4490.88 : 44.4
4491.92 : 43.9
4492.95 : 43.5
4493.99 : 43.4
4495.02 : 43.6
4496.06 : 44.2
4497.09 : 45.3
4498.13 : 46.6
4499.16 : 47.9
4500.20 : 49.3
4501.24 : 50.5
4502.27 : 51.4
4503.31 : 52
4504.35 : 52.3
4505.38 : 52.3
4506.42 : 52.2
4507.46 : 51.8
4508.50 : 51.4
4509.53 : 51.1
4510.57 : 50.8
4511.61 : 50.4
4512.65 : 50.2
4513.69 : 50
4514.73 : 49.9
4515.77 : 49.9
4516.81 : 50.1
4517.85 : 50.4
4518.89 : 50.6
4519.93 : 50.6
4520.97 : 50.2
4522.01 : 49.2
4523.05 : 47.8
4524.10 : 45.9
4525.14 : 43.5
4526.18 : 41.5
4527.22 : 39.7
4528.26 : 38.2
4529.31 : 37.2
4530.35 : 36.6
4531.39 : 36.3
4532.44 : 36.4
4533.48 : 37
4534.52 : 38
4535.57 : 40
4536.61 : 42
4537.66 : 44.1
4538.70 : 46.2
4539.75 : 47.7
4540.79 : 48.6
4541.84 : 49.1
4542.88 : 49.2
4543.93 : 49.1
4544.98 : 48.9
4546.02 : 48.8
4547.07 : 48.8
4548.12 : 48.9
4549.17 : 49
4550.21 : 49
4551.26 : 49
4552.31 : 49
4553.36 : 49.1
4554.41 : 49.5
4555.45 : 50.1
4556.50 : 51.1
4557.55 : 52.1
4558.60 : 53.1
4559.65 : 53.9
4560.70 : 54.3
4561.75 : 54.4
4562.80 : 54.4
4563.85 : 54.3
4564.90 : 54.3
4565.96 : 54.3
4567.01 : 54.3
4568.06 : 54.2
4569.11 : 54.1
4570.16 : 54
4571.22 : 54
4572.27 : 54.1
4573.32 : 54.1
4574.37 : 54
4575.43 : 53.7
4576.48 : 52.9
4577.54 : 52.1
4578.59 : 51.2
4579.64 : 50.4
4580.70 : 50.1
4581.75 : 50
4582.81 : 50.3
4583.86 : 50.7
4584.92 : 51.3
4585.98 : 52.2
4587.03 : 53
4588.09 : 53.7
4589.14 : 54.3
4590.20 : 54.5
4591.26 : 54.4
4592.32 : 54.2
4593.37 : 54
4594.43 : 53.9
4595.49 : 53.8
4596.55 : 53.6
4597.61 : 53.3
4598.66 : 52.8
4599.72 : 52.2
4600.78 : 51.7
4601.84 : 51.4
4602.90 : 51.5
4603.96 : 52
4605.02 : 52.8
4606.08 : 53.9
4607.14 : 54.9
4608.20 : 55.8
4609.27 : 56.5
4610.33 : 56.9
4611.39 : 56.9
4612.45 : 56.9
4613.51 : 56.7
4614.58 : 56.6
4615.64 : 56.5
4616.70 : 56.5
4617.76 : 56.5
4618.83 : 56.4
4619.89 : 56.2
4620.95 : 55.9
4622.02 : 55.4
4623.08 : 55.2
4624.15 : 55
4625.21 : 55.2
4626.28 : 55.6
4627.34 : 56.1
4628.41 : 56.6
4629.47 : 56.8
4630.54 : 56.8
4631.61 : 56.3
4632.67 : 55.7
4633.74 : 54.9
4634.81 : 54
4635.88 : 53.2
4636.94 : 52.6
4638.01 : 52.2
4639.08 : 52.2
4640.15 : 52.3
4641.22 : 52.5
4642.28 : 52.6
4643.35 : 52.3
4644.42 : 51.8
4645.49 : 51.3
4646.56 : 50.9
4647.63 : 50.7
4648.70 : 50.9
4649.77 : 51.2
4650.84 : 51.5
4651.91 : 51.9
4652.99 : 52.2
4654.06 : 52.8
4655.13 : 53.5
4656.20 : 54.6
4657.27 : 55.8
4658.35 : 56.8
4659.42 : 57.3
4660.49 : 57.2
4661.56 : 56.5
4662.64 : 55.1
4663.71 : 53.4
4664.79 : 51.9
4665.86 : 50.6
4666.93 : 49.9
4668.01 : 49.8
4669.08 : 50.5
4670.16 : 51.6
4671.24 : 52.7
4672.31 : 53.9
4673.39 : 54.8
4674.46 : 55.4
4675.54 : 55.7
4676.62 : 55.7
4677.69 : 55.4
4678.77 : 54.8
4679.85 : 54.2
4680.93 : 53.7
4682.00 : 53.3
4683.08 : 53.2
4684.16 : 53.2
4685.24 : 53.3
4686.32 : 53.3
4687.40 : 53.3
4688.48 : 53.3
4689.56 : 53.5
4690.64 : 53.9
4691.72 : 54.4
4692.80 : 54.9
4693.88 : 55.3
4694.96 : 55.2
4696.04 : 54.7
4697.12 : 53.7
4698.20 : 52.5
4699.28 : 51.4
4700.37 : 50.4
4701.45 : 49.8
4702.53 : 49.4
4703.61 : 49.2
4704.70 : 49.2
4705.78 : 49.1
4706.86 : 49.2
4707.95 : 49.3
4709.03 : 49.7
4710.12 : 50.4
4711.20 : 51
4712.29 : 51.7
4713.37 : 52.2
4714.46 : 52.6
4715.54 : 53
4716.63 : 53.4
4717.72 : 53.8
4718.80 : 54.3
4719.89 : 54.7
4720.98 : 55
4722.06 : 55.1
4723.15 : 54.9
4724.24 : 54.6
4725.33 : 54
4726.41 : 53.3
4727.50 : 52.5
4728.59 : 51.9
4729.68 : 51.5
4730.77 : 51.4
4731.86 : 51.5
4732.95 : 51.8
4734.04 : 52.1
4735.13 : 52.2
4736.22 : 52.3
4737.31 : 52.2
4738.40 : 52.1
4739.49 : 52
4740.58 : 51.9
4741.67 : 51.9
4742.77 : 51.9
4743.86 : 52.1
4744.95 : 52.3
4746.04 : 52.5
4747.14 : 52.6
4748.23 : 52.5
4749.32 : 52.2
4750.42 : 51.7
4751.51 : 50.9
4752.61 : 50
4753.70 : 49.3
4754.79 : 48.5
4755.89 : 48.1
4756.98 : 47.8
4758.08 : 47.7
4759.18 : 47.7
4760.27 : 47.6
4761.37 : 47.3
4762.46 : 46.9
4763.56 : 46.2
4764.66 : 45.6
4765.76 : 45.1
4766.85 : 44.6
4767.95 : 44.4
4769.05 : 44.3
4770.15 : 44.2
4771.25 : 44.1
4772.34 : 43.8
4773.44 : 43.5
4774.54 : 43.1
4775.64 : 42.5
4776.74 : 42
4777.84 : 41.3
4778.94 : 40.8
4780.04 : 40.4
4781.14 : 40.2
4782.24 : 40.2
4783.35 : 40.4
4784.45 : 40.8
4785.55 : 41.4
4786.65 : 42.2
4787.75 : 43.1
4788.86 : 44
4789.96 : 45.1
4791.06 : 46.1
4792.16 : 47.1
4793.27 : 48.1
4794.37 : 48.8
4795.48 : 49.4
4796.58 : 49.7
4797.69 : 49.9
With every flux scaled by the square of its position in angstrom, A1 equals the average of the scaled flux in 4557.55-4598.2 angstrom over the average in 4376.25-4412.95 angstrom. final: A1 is 1.82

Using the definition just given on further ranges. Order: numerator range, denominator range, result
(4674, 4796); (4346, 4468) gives 1.61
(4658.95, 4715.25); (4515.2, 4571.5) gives 1.17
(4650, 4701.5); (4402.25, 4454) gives 1.63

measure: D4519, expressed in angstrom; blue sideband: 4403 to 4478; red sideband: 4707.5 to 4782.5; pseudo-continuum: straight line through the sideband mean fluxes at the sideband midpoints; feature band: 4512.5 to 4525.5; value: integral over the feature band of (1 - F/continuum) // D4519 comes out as -2.7 angstrom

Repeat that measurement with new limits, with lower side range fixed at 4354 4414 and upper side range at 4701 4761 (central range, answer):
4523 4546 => -0.7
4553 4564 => -2.5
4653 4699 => -4.9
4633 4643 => -1.3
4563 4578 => -3.6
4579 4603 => -4.4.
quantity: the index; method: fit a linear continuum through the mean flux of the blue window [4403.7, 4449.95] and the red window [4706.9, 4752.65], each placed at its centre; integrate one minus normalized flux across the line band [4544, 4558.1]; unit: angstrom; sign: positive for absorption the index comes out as -2.0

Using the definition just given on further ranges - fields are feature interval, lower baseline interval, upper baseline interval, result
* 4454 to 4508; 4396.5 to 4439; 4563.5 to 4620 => -1.9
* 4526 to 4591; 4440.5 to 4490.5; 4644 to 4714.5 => -4.0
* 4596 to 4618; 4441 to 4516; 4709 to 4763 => -3.1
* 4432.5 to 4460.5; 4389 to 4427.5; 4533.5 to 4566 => 1.4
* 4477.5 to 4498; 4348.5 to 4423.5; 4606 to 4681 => -1.5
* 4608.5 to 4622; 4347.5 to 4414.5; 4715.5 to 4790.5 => -4.2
